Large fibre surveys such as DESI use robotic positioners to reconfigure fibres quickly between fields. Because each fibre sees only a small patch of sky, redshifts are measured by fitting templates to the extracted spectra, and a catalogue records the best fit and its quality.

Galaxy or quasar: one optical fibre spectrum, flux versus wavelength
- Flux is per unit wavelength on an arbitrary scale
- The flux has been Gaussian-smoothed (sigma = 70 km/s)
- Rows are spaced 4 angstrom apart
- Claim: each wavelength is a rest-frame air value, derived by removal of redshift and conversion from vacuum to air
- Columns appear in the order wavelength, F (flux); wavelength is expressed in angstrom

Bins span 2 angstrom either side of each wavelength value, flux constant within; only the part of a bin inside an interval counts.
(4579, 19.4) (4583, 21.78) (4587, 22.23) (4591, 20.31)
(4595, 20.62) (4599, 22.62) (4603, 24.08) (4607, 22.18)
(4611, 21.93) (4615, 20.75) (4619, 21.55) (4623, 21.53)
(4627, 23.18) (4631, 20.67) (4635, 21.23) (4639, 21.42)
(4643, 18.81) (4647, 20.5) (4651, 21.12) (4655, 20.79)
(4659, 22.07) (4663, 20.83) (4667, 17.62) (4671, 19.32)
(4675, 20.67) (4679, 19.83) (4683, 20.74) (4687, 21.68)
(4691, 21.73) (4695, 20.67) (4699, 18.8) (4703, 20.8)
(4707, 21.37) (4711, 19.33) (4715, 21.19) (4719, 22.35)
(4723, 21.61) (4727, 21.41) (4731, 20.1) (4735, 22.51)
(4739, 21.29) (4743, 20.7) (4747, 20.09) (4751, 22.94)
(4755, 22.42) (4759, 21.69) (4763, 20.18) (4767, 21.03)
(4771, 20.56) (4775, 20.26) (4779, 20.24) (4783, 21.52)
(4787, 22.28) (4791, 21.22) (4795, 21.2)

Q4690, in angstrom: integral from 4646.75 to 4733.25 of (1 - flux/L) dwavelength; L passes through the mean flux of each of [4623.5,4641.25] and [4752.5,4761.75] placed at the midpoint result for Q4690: 4.3 angstrom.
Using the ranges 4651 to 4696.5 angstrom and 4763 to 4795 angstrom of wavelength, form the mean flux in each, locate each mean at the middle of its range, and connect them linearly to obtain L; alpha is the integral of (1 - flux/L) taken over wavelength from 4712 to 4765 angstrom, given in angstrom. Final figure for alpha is -1.4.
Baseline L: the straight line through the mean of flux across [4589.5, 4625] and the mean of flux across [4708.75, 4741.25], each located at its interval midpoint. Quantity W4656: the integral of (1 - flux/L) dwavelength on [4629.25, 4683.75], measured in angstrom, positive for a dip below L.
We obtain 2.9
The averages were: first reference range 21.8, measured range 20.4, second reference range 21.2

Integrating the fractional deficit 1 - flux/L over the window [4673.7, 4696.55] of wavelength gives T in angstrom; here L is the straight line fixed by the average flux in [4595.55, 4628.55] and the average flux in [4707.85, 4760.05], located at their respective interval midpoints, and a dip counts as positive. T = 0.8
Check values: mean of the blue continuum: 22.1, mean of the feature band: 20.9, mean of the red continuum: 21.4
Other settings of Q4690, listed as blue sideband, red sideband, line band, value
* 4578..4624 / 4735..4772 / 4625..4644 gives 0.3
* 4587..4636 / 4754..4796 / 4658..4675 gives 1.3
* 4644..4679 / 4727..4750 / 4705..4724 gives -0.3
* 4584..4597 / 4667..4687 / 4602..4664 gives -2.4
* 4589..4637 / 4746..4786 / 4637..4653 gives 0.8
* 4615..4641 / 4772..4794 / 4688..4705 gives 0.6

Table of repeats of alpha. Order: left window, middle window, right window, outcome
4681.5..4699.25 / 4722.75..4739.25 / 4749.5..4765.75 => 0.03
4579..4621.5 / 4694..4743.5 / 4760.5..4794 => 0.55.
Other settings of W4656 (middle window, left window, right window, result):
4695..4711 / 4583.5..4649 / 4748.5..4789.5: 0.8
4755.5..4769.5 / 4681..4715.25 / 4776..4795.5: 0.0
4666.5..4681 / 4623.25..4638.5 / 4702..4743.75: 1.3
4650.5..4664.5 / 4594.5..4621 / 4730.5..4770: 0.4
